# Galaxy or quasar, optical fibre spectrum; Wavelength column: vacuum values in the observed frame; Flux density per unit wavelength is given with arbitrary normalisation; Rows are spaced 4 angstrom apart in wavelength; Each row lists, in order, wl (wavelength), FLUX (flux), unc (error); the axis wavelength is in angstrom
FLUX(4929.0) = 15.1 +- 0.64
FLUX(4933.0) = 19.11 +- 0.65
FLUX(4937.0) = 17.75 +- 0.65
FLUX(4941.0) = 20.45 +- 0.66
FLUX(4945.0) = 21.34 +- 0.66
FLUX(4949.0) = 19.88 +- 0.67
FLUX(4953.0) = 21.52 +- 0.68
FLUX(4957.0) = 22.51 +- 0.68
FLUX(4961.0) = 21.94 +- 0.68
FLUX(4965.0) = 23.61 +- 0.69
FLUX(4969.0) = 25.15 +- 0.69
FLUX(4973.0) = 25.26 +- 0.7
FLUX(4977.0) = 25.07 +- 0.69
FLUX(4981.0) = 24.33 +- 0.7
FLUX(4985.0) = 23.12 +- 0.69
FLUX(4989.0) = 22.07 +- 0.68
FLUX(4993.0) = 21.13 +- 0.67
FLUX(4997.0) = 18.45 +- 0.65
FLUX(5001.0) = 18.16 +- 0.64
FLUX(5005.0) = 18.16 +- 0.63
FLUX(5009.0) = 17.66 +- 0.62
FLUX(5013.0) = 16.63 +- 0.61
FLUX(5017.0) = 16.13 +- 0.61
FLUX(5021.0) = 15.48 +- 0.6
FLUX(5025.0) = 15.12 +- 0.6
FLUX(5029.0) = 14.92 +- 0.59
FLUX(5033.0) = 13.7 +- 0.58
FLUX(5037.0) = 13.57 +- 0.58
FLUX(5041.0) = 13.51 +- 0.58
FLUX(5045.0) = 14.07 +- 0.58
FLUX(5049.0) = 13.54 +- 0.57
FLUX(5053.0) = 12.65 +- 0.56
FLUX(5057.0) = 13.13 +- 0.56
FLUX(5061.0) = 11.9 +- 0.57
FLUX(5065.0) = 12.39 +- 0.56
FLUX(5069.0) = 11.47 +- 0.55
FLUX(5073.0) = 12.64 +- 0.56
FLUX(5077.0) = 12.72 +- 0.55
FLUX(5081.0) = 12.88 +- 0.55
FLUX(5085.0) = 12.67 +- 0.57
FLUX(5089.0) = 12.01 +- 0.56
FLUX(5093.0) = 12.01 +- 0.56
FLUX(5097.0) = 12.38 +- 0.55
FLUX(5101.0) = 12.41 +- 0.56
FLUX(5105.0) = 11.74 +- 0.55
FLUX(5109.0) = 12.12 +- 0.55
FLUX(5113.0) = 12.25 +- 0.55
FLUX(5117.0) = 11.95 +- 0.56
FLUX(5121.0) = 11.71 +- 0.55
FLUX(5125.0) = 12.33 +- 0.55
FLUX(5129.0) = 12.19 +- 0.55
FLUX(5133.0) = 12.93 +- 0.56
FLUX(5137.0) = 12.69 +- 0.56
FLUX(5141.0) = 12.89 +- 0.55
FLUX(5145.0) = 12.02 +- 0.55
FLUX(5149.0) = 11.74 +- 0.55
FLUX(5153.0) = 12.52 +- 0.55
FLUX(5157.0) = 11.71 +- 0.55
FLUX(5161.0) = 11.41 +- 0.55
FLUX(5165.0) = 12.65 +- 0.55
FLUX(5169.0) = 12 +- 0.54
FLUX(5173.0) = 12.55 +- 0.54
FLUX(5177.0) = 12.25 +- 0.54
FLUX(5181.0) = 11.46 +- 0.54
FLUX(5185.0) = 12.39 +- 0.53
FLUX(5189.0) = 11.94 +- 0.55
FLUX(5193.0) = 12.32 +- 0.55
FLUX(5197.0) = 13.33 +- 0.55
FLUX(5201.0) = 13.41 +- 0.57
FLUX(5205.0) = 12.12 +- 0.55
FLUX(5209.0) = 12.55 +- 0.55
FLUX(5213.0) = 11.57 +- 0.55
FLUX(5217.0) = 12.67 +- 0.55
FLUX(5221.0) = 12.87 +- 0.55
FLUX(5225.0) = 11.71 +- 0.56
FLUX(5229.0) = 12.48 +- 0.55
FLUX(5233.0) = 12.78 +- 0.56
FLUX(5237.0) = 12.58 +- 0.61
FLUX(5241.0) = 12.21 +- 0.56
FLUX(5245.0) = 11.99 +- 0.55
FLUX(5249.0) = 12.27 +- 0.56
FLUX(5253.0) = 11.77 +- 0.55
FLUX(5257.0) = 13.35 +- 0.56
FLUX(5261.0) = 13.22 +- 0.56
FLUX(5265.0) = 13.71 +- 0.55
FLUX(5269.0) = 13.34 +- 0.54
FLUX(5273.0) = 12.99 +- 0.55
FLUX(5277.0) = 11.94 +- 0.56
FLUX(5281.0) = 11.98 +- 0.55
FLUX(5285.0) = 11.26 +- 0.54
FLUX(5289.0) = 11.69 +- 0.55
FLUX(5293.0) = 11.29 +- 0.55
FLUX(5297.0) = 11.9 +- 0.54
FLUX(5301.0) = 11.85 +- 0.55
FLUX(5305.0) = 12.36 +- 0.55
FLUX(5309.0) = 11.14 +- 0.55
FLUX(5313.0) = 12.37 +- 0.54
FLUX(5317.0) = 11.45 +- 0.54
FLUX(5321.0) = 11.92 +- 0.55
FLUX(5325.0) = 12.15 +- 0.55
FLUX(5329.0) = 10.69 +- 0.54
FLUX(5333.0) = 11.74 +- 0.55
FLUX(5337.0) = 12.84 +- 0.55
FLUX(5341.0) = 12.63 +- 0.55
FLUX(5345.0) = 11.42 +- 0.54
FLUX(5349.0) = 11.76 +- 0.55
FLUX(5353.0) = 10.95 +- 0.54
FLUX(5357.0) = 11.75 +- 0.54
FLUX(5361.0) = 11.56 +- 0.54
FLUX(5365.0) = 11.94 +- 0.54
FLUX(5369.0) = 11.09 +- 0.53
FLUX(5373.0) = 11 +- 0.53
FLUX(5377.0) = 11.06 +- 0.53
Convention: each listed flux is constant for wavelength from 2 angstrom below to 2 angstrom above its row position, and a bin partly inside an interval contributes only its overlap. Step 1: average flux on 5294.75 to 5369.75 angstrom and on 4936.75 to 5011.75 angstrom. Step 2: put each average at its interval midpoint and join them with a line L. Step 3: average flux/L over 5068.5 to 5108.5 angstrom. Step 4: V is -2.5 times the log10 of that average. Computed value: 0.43 mag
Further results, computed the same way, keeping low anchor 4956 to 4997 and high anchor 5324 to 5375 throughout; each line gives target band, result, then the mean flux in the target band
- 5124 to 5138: 0.42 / 12.5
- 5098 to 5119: 0.50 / 12.1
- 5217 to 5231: 0.25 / 12.4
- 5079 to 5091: 0.50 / 12.5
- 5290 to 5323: 0.10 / 11.8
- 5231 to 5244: 0.21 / 12.5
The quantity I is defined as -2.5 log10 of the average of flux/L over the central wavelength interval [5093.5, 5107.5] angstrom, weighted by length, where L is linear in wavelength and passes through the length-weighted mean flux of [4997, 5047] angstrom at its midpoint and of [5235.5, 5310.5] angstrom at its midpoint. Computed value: 0.20 mag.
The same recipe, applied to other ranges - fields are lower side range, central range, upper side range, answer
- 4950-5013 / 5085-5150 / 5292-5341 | 0.399 mag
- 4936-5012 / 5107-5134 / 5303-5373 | 0.394 mag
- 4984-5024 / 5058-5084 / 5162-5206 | 0.293 mag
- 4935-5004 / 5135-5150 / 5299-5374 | 0.349 mag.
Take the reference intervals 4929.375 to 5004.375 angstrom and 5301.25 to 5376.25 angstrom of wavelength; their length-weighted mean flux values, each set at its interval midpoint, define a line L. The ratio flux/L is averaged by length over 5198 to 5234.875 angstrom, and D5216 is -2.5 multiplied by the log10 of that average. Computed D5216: 0.19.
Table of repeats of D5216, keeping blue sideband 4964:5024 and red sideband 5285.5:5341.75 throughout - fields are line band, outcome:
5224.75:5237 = 0.13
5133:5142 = 0.28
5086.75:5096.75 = 0.42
